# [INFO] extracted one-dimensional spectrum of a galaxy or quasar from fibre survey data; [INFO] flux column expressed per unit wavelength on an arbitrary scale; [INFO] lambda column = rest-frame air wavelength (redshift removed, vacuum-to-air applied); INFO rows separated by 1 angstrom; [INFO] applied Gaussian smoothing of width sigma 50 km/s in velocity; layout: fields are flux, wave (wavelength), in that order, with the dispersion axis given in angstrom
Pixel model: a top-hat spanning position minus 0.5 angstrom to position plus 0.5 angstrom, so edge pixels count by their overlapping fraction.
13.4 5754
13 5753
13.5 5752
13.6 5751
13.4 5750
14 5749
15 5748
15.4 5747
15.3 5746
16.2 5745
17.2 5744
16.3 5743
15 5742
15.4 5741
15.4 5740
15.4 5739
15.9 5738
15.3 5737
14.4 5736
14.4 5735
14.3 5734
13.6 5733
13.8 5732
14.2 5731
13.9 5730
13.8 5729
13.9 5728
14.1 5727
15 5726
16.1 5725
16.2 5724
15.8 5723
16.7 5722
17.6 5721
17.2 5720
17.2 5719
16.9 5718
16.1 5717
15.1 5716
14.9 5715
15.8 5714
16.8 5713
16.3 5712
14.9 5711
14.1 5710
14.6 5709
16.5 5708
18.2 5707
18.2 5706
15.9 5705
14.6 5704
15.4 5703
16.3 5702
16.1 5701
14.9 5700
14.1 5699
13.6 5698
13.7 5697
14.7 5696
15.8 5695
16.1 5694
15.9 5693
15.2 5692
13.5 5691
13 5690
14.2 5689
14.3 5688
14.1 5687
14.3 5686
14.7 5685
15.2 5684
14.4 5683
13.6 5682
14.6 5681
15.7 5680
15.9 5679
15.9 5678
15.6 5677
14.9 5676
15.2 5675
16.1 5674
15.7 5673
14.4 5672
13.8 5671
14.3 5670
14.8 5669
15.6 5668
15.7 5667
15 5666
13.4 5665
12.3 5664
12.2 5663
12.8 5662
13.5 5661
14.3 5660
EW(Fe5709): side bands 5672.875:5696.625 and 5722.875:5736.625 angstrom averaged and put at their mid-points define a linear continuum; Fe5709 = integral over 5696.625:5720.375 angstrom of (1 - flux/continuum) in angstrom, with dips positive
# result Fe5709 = -1.7 angstrom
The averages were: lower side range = 14.9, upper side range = 14.5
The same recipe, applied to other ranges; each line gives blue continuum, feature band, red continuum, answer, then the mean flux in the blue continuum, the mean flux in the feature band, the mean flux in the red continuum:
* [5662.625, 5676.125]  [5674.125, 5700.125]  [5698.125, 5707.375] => 0.8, 14.5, 14.8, 15.8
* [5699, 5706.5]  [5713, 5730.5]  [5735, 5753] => -0.3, 15.8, 15.7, 15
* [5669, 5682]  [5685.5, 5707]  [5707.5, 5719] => 0.6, 15.1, 15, 15.7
